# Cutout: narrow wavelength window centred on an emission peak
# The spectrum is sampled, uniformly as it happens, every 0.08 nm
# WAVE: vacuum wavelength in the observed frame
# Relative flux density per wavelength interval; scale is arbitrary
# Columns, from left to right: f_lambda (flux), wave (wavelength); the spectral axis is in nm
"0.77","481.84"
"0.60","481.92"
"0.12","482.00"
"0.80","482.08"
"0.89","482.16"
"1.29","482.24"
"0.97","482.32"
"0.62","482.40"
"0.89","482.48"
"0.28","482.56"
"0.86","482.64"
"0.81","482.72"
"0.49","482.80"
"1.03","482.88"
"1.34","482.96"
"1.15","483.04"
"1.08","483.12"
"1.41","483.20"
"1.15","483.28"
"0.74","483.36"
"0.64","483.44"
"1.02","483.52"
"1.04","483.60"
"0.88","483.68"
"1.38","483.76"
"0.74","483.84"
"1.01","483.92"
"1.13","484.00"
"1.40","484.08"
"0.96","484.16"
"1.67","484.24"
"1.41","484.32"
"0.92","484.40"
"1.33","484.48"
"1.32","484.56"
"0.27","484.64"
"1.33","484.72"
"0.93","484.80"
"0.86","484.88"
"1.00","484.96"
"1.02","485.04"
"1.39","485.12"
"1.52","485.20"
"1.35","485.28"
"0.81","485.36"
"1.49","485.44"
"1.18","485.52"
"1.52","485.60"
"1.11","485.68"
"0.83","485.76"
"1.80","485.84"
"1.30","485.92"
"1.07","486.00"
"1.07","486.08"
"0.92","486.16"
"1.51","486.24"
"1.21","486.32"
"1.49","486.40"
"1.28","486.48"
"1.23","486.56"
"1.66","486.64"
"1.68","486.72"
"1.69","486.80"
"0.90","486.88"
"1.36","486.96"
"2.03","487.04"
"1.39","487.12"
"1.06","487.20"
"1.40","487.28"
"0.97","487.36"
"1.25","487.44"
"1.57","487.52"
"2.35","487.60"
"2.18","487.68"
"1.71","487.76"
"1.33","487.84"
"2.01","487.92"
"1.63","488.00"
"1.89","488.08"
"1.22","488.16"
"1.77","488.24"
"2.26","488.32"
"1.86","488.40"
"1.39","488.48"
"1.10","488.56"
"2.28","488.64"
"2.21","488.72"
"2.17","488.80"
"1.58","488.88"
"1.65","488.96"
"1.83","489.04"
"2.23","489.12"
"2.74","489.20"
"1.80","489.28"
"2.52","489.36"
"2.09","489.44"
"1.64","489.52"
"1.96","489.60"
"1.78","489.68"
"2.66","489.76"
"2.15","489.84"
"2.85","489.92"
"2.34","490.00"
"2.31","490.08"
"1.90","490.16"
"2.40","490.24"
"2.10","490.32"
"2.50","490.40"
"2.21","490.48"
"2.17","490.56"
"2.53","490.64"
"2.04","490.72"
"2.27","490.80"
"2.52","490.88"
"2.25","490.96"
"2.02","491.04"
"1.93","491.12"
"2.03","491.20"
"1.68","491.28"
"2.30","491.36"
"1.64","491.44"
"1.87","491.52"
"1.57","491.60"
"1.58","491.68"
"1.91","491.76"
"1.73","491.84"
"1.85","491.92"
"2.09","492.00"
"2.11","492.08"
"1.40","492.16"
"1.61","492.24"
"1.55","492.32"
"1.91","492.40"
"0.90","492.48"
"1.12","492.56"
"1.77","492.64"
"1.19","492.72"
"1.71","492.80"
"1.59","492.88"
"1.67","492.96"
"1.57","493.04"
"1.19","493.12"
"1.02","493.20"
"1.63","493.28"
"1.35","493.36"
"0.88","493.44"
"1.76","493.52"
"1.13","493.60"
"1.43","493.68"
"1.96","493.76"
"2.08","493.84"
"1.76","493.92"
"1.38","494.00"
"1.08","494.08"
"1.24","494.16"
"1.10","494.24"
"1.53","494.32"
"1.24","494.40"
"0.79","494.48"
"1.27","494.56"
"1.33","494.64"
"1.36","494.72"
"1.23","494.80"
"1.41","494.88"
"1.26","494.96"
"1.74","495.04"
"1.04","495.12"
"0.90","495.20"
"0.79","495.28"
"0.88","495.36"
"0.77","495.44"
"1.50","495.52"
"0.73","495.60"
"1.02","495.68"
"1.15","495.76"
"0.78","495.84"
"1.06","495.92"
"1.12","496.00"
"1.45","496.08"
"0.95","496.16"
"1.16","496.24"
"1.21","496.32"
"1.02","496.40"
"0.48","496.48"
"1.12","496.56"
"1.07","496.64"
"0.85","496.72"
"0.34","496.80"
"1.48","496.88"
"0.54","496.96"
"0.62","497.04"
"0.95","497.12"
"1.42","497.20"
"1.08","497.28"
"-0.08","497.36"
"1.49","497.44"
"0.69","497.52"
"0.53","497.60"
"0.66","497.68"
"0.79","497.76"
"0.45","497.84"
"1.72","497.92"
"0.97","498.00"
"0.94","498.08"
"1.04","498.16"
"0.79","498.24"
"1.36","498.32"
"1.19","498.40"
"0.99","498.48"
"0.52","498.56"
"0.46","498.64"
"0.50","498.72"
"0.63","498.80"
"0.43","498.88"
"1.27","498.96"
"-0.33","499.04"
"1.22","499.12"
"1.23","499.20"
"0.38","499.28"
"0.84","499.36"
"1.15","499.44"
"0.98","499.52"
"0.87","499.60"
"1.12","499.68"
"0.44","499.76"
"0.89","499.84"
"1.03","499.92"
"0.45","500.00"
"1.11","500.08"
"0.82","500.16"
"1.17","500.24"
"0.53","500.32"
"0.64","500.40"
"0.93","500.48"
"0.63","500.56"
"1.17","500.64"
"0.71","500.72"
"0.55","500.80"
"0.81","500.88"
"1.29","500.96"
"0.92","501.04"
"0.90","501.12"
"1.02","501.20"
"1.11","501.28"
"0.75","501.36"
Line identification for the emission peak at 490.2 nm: C IV 1549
